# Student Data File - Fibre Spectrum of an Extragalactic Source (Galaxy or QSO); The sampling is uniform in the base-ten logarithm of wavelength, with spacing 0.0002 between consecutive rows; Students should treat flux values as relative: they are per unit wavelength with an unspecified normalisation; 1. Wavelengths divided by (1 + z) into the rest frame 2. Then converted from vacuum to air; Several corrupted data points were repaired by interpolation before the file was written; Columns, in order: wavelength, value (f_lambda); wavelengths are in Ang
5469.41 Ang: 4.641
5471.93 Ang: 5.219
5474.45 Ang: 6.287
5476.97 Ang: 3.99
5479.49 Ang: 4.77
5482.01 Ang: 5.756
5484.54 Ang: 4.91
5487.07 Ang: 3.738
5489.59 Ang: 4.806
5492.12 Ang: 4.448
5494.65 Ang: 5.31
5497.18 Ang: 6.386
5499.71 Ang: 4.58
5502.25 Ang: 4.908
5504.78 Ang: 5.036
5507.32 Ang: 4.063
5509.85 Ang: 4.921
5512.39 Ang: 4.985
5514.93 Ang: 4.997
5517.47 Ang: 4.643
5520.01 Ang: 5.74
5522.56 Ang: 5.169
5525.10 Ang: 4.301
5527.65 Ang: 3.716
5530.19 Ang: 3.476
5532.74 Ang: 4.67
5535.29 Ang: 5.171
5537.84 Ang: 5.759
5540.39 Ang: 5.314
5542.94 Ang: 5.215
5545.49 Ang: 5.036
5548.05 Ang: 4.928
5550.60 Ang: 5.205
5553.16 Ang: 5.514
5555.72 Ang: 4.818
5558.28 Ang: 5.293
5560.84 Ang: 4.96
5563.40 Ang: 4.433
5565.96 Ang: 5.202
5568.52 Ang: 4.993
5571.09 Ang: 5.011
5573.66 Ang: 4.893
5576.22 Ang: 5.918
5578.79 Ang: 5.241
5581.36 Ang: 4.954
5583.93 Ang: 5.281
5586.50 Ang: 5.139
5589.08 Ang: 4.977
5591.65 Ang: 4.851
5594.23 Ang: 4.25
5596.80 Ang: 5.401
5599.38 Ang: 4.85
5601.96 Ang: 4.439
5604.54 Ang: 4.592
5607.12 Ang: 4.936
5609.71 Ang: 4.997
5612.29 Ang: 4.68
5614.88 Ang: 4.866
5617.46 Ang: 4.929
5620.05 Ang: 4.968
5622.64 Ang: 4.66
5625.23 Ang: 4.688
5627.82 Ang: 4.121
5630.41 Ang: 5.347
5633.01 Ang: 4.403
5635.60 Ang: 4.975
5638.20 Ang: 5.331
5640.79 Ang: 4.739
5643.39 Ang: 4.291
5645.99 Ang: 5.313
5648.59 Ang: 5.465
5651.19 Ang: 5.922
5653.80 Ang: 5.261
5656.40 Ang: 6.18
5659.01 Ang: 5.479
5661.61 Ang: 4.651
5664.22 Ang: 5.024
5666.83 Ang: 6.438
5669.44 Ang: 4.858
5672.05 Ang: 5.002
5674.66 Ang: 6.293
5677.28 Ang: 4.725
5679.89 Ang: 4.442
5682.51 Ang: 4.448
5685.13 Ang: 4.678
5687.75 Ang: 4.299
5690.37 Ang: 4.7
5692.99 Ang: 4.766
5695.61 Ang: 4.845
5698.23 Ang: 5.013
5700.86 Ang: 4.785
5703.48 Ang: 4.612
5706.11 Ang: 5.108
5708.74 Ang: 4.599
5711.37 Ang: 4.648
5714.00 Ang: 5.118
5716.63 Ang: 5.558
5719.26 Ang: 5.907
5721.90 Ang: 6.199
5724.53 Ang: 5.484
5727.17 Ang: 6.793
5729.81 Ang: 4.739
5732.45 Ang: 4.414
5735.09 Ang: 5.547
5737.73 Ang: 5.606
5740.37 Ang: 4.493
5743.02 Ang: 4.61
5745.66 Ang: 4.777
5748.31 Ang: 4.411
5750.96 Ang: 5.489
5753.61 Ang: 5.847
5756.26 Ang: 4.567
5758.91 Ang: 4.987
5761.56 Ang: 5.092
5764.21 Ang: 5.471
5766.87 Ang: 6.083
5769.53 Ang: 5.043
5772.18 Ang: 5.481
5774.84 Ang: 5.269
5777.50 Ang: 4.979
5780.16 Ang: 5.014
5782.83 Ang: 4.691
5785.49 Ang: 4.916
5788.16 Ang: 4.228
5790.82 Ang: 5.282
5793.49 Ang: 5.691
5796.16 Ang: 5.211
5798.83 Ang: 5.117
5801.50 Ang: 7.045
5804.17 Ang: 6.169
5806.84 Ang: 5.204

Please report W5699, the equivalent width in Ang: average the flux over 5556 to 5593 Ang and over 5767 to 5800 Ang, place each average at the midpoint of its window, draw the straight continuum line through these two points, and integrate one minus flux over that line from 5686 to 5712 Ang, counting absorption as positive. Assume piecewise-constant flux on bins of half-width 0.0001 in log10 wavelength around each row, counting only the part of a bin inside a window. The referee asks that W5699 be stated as 1.8 Ang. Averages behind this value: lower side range 5.07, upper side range 5.11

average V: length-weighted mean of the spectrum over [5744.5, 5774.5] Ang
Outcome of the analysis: 5.21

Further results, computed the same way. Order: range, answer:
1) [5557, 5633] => 4.92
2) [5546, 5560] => 5.14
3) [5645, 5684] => 5.3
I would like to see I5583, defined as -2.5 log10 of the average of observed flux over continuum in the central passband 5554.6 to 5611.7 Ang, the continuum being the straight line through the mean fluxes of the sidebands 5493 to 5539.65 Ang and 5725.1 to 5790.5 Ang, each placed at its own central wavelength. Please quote -0.01 mag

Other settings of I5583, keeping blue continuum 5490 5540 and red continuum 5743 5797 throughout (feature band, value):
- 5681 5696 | 0.10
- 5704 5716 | 0.04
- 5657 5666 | -0.04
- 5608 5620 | 0.02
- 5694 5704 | 0.05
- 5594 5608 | 0.04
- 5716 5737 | -0.10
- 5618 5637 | 0.05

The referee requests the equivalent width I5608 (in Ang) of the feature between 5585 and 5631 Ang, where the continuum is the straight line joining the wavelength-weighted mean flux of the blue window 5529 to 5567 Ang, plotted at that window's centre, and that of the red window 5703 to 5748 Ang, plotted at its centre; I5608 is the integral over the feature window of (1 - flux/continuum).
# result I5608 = 2.3 Ang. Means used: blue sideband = 5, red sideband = 5.18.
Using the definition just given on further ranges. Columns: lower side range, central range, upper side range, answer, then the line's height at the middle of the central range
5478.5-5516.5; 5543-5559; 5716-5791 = -0.5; 4.97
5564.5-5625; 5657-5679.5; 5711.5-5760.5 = -0.9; 5.1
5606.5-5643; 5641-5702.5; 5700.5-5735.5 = -0.5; 5.04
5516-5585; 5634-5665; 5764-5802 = -0.7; 5.11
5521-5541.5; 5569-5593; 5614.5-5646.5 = -1.9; 4.76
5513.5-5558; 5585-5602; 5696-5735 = 0.5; 5.02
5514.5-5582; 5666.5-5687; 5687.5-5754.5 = 0.2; 5.07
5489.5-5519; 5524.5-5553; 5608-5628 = 0.3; 4.89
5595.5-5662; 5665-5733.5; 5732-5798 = -0.7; 5.04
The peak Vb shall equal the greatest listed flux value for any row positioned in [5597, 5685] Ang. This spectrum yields 6.438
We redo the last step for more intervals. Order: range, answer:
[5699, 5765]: 6.793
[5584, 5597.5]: 5.401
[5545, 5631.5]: 5.918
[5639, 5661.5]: 6.18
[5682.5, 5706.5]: 5.108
